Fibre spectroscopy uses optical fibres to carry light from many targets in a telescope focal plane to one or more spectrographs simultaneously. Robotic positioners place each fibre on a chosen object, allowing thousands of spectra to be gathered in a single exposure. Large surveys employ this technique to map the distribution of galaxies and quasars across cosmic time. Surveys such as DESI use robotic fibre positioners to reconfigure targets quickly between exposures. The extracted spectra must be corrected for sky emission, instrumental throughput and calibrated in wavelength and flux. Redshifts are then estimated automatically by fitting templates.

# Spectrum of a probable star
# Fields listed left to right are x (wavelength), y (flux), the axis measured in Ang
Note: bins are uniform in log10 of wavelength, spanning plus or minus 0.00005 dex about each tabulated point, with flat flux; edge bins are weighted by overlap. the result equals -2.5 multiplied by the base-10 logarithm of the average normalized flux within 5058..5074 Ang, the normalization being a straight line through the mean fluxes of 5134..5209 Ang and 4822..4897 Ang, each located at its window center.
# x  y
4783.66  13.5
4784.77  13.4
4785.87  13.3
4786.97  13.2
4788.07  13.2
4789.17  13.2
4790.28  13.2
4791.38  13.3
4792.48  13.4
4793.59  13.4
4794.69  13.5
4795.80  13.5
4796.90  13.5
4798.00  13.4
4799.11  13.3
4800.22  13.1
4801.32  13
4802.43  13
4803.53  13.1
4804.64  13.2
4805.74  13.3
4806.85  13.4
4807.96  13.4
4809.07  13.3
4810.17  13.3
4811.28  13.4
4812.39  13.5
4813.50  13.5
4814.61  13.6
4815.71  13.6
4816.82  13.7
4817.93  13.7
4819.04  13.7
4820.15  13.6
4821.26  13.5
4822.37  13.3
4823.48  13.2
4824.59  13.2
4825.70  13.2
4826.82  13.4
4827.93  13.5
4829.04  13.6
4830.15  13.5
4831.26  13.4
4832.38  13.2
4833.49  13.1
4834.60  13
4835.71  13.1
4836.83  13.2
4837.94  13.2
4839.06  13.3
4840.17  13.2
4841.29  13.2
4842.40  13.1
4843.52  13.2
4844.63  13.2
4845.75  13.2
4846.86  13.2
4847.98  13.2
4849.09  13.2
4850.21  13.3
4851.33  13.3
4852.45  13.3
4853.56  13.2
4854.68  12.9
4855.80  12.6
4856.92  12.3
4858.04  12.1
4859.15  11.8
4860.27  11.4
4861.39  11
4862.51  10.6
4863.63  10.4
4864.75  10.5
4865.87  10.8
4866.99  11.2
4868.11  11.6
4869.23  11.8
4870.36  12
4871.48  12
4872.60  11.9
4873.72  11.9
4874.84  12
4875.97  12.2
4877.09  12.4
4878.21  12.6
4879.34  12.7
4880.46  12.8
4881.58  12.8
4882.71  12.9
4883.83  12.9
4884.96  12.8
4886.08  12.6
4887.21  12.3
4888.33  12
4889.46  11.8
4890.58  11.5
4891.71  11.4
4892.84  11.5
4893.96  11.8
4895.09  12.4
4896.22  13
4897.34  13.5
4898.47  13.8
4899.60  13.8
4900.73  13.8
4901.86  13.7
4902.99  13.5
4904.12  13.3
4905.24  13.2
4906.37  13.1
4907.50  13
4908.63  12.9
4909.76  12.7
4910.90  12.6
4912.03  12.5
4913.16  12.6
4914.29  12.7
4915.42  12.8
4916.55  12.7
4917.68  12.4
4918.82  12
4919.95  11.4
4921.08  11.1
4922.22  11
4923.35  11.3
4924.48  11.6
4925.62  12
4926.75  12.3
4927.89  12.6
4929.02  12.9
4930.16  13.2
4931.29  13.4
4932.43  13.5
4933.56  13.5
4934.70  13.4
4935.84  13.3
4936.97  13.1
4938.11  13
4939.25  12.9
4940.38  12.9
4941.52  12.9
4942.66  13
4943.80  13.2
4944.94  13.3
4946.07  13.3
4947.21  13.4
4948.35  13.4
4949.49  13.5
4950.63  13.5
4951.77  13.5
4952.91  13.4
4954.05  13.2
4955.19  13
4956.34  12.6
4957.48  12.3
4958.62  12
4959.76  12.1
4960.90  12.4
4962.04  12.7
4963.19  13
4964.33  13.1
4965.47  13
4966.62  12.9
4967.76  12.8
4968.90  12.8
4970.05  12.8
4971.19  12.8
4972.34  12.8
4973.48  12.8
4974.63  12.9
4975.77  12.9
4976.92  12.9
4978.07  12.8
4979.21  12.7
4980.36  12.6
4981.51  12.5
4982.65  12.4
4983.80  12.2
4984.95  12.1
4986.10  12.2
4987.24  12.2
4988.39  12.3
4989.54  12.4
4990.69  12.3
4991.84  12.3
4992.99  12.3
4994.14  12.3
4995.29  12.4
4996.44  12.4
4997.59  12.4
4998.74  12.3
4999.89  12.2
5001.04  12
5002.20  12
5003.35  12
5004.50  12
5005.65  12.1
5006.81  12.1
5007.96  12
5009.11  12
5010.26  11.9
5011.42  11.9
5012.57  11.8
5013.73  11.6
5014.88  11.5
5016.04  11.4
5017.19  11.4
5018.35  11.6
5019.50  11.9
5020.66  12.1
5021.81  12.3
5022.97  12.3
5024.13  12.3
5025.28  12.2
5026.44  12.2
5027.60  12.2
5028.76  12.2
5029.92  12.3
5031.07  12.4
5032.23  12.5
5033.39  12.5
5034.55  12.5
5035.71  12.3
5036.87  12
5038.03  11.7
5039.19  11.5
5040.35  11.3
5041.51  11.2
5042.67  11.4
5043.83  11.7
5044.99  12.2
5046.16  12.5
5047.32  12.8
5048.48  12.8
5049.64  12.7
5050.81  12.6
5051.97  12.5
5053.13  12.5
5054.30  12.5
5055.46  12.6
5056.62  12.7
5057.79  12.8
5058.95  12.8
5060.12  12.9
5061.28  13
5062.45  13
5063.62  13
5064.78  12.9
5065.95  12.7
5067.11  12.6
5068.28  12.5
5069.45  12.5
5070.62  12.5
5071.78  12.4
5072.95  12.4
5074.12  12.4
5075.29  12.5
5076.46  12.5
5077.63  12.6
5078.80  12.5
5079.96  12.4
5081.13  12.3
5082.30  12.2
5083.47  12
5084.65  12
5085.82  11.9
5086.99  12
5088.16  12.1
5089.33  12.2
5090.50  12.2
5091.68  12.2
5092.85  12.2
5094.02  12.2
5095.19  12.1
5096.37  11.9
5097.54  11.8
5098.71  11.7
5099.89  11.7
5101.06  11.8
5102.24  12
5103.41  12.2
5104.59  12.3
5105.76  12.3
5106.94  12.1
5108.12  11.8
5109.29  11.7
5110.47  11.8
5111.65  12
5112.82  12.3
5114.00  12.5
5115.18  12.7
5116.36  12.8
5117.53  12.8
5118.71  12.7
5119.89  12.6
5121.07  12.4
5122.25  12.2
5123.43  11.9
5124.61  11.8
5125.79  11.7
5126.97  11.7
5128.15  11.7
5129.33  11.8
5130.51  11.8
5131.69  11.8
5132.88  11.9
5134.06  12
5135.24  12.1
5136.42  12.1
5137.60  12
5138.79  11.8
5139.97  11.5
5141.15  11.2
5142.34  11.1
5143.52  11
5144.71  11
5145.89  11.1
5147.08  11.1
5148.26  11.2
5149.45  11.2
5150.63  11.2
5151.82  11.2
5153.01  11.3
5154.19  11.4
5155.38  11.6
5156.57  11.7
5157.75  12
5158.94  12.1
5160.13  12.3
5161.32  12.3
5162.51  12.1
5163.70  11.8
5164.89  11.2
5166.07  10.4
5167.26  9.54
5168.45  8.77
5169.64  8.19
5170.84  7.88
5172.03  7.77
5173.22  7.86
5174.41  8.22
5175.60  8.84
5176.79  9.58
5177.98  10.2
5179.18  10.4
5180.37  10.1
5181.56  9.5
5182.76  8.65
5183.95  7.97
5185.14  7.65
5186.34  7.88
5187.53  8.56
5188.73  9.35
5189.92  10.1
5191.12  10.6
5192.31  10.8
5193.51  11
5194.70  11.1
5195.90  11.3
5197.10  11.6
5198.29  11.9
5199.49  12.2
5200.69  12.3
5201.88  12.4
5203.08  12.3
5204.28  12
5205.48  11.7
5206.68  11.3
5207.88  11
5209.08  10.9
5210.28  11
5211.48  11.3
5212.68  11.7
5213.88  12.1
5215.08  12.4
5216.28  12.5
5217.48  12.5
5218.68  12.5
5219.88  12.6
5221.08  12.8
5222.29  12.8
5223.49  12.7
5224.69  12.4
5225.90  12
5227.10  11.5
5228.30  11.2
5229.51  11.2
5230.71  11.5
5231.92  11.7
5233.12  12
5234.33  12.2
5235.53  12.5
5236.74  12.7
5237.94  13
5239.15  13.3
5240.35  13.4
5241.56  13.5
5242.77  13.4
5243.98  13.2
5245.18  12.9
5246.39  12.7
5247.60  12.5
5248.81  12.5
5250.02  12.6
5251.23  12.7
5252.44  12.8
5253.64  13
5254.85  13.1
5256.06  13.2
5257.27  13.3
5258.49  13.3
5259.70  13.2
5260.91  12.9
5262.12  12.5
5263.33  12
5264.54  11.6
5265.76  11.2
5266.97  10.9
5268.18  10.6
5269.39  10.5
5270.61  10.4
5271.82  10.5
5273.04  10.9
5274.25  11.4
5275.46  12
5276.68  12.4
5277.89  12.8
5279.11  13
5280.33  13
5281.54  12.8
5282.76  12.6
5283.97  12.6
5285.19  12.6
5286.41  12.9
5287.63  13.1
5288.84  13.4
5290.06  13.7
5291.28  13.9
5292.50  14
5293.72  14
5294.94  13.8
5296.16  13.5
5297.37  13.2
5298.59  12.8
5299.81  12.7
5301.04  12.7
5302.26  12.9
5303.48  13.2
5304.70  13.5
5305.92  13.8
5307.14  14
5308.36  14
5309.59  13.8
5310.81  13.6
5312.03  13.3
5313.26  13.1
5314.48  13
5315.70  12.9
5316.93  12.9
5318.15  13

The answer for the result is -0.13 mag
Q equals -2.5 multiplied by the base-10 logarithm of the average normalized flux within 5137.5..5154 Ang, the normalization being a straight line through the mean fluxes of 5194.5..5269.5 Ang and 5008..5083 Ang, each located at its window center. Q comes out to 0.09 mag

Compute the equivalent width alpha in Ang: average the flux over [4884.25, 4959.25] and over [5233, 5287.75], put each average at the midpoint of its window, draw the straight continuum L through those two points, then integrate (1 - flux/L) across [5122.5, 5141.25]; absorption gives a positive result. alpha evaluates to 1.1 Ang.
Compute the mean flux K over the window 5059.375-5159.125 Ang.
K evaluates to 12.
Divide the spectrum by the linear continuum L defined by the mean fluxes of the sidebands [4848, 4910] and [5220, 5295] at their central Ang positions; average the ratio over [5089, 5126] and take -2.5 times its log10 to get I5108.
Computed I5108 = 0.03 mag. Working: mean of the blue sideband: 12.4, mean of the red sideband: 12.5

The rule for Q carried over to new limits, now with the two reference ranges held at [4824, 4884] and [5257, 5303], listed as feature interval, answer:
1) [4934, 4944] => -0.042 mag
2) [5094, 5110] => 0.052 mag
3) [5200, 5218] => 0.062 mag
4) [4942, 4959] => -0.046 mag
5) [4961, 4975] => -0.024 mag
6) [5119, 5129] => 0.046 mag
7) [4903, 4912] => -0.034 mag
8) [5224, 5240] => 0.035 mag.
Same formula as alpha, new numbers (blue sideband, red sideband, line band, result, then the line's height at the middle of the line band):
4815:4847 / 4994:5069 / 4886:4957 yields 0.3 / 12.8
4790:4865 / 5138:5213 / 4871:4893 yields 0.7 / 12.7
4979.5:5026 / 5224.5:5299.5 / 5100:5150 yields 1.7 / 12.3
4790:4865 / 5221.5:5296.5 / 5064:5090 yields 0.8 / 12.7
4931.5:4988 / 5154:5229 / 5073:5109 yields -1.2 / 11.7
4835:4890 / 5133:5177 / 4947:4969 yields -1.9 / 11.9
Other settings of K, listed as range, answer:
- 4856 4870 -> 11.3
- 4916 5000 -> 12.7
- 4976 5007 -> 12.3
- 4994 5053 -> 12.1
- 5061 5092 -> 12.4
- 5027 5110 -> 12.3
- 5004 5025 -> 11.9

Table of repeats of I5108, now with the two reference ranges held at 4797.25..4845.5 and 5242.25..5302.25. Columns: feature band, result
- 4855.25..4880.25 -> 0.13 mag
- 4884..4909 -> 0.04 mag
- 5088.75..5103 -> 0.08 mag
